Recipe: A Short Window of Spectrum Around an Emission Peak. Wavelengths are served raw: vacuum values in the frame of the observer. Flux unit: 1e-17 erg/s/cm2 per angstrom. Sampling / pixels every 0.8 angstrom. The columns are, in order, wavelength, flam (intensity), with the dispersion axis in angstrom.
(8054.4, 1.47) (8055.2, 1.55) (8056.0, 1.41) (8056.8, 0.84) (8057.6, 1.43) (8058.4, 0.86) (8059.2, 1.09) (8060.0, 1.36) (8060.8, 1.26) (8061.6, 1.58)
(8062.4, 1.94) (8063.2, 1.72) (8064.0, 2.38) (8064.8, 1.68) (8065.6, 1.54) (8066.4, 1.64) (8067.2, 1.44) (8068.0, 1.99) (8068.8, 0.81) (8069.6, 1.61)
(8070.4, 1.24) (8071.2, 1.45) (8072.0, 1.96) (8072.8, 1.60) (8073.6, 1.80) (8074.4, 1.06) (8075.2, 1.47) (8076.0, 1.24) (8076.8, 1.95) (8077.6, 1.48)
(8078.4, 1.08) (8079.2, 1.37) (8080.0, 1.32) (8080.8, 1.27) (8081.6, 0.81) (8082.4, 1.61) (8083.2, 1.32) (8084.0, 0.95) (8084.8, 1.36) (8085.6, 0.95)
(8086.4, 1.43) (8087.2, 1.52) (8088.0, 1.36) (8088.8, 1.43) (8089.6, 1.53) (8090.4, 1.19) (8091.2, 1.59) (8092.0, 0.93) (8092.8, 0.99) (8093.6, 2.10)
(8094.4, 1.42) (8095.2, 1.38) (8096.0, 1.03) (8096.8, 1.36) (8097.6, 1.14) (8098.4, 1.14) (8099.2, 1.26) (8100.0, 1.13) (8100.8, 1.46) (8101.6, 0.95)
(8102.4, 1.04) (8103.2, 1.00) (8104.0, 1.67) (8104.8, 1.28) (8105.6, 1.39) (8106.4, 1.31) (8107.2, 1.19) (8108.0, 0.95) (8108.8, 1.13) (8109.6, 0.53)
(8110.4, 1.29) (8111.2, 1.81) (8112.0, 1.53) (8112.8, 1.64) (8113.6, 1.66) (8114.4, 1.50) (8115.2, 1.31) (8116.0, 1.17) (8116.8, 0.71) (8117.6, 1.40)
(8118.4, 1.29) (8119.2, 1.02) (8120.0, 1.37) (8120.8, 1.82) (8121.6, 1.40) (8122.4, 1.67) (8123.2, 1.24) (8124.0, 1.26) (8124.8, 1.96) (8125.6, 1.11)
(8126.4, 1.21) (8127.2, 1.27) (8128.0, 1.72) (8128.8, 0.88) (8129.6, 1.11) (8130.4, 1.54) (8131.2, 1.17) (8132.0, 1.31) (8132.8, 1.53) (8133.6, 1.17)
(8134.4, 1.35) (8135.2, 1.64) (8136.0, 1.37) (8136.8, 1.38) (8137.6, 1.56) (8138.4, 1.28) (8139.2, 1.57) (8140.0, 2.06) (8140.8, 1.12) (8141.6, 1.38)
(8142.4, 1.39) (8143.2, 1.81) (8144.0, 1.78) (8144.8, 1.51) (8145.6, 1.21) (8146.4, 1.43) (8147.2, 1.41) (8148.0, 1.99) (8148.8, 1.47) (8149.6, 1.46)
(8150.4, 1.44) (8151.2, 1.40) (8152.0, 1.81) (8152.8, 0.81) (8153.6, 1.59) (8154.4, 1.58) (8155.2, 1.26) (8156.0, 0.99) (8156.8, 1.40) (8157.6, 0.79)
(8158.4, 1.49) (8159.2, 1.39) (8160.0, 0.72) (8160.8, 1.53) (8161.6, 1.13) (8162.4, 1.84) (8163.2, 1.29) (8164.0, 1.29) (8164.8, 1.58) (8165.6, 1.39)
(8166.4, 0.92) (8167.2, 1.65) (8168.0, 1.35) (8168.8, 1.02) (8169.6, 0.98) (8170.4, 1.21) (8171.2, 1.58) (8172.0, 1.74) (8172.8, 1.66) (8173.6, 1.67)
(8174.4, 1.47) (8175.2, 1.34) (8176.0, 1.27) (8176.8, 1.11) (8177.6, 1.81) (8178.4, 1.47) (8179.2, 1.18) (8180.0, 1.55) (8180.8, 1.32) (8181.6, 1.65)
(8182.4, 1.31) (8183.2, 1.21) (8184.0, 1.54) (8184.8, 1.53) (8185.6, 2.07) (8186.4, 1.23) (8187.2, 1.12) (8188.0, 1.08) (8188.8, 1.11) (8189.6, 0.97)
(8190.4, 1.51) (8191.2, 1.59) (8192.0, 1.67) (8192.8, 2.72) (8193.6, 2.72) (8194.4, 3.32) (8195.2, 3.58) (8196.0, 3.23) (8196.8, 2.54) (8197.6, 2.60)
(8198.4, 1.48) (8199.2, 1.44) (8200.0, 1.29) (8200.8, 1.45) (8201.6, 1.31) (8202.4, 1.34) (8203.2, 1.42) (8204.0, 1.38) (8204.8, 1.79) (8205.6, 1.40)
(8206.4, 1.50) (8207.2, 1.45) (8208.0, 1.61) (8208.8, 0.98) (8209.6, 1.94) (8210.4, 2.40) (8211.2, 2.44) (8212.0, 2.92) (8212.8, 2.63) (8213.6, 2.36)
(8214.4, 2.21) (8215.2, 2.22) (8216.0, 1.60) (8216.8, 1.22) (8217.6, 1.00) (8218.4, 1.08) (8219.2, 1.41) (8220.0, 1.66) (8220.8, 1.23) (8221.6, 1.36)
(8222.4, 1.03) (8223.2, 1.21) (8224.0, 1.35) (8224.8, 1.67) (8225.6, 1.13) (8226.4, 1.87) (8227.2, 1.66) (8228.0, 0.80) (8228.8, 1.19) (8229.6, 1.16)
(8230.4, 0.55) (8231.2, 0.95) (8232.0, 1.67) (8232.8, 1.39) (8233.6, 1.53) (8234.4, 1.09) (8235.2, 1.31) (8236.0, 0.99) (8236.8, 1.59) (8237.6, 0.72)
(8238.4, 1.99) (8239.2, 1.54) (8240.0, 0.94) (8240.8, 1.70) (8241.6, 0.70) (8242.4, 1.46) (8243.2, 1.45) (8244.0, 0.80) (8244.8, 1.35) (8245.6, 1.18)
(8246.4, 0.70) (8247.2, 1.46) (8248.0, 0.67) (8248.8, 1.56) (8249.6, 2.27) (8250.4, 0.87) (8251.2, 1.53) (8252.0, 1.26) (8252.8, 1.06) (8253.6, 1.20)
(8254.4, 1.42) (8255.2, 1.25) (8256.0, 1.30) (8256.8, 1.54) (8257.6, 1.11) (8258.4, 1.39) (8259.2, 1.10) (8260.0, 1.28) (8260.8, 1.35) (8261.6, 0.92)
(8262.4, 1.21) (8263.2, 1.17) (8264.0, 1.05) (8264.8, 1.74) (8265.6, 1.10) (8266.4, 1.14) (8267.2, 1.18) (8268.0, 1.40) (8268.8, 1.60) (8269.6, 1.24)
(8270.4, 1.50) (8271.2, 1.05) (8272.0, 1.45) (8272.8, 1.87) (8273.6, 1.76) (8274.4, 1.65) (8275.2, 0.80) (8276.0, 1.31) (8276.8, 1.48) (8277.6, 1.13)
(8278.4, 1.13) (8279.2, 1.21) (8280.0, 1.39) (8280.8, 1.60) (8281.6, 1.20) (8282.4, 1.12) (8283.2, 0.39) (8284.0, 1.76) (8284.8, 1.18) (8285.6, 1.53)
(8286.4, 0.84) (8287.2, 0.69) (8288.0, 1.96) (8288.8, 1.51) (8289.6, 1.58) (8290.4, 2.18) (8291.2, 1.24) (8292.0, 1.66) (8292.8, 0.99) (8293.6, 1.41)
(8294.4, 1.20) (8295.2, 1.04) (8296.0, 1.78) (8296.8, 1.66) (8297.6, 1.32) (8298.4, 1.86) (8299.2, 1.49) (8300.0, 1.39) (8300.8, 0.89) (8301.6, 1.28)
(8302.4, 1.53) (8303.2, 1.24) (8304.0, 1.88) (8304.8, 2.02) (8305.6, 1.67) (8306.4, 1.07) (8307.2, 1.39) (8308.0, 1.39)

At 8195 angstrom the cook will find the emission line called [S II]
